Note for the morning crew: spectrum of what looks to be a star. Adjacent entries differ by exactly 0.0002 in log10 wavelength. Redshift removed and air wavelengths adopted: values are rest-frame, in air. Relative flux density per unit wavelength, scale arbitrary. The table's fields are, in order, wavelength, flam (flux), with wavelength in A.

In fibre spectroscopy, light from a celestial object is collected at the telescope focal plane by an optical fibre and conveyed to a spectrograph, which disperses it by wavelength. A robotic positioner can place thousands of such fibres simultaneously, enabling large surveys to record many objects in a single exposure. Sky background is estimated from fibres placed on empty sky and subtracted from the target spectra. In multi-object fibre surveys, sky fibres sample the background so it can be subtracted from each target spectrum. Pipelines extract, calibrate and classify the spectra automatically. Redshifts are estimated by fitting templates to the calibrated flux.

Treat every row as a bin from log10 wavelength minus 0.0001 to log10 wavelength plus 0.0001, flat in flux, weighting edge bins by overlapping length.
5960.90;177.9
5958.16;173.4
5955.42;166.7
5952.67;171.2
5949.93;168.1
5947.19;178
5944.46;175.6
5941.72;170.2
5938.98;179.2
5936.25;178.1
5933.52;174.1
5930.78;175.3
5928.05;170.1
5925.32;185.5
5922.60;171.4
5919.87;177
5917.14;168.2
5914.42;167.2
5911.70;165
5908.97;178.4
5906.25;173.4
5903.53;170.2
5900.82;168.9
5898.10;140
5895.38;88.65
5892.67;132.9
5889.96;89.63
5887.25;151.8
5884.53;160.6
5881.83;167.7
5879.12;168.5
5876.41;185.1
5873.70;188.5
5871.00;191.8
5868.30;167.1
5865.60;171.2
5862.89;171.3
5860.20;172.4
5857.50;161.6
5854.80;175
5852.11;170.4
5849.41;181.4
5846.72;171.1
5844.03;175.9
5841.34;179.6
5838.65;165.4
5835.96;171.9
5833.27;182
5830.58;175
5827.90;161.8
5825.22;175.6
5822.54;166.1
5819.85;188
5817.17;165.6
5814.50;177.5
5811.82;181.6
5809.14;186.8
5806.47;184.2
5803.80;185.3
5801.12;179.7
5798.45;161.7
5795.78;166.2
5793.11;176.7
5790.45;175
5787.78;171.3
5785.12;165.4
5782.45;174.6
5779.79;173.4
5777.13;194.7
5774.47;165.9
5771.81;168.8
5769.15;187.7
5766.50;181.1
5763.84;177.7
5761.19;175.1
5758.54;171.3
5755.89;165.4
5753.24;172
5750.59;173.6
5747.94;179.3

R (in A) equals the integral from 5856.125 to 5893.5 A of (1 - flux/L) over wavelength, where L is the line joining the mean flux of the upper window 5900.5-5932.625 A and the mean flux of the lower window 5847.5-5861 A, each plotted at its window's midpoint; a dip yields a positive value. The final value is 2.0 A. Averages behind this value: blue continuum 172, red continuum 173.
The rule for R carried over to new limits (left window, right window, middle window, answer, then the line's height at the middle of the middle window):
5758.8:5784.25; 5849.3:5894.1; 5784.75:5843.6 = -1.05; 172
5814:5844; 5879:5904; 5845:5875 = -3.27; 158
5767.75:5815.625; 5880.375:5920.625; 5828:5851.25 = -1.17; 166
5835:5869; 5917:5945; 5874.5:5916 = 4.62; 174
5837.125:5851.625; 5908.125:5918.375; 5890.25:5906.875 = 2.87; 170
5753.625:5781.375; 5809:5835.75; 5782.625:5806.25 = 0.32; 176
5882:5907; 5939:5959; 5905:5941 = -3.68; 158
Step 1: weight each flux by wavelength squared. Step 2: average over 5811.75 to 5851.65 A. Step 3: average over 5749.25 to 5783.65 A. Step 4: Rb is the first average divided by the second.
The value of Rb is 1.02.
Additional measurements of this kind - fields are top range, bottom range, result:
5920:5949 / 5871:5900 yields 1.19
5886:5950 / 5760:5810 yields 0.96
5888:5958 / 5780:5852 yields 0.97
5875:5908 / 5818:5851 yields 0.88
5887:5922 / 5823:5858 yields 0.90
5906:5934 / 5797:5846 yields 1.02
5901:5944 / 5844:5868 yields 1.03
